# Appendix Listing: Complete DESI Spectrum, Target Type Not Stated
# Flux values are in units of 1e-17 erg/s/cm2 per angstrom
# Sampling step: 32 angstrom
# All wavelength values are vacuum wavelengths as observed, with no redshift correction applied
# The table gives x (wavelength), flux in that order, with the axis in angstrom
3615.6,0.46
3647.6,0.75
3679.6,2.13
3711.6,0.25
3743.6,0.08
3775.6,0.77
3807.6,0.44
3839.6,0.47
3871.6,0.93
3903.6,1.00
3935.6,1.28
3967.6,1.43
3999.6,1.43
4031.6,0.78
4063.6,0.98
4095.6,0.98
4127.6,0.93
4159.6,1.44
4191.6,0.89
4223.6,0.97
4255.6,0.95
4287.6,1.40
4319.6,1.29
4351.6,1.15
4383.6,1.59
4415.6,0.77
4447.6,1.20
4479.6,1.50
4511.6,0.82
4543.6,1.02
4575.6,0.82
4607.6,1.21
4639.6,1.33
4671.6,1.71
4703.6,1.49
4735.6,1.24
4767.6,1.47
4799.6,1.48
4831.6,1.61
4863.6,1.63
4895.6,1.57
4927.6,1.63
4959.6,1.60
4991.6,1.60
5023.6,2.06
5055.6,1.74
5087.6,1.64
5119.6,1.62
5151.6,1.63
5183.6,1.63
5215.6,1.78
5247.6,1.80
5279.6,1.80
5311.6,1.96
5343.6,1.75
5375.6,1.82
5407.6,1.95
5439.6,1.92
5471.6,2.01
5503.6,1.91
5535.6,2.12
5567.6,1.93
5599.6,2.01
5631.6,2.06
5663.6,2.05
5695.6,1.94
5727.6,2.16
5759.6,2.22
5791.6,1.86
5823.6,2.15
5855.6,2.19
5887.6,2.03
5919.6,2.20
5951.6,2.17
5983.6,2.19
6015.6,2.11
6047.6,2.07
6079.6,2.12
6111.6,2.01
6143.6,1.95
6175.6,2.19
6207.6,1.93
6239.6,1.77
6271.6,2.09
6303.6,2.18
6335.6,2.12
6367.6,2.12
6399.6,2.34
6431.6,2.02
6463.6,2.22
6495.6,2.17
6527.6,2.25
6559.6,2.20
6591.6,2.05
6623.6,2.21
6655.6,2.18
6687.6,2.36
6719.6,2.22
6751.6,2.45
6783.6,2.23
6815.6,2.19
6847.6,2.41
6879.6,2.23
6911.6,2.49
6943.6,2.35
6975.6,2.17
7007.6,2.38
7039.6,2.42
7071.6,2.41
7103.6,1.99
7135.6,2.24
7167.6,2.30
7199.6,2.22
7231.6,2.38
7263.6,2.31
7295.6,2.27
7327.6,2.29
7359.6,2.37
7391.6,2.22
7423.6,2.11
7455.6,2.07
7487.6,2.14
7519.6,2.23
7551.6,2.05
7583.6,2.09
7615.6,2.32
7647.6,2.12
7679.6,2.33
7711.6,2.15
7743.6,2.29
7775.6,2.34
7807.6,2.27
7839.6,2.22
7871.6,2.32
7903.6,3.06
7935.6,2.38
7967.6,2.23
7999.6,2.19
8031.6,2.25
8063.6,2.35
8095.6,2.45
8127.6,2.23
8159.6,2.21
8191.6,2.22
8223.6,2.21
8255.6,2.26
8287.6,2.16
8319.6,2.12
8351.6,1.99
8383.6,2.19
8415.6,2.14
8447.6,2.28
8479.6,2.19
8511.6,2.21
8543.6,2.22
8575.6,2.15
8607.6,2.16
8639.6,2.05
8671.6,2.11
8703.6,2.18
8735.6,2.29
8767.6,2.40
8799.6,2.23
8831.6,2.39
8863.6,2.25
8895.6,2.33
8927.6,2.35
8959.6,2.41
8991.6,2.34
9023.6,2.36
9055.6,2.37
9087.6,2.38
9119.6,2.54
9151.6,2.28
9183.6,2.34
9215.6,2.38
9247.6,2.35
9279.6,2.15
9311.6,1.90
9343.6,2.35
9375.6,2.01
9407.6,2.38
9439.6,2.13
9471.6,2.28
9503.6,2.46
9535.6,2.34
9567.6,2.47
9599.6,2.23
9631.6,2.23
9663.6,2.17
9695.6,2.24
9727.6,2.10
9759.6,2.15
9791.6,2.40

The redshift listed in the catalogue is 0.205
